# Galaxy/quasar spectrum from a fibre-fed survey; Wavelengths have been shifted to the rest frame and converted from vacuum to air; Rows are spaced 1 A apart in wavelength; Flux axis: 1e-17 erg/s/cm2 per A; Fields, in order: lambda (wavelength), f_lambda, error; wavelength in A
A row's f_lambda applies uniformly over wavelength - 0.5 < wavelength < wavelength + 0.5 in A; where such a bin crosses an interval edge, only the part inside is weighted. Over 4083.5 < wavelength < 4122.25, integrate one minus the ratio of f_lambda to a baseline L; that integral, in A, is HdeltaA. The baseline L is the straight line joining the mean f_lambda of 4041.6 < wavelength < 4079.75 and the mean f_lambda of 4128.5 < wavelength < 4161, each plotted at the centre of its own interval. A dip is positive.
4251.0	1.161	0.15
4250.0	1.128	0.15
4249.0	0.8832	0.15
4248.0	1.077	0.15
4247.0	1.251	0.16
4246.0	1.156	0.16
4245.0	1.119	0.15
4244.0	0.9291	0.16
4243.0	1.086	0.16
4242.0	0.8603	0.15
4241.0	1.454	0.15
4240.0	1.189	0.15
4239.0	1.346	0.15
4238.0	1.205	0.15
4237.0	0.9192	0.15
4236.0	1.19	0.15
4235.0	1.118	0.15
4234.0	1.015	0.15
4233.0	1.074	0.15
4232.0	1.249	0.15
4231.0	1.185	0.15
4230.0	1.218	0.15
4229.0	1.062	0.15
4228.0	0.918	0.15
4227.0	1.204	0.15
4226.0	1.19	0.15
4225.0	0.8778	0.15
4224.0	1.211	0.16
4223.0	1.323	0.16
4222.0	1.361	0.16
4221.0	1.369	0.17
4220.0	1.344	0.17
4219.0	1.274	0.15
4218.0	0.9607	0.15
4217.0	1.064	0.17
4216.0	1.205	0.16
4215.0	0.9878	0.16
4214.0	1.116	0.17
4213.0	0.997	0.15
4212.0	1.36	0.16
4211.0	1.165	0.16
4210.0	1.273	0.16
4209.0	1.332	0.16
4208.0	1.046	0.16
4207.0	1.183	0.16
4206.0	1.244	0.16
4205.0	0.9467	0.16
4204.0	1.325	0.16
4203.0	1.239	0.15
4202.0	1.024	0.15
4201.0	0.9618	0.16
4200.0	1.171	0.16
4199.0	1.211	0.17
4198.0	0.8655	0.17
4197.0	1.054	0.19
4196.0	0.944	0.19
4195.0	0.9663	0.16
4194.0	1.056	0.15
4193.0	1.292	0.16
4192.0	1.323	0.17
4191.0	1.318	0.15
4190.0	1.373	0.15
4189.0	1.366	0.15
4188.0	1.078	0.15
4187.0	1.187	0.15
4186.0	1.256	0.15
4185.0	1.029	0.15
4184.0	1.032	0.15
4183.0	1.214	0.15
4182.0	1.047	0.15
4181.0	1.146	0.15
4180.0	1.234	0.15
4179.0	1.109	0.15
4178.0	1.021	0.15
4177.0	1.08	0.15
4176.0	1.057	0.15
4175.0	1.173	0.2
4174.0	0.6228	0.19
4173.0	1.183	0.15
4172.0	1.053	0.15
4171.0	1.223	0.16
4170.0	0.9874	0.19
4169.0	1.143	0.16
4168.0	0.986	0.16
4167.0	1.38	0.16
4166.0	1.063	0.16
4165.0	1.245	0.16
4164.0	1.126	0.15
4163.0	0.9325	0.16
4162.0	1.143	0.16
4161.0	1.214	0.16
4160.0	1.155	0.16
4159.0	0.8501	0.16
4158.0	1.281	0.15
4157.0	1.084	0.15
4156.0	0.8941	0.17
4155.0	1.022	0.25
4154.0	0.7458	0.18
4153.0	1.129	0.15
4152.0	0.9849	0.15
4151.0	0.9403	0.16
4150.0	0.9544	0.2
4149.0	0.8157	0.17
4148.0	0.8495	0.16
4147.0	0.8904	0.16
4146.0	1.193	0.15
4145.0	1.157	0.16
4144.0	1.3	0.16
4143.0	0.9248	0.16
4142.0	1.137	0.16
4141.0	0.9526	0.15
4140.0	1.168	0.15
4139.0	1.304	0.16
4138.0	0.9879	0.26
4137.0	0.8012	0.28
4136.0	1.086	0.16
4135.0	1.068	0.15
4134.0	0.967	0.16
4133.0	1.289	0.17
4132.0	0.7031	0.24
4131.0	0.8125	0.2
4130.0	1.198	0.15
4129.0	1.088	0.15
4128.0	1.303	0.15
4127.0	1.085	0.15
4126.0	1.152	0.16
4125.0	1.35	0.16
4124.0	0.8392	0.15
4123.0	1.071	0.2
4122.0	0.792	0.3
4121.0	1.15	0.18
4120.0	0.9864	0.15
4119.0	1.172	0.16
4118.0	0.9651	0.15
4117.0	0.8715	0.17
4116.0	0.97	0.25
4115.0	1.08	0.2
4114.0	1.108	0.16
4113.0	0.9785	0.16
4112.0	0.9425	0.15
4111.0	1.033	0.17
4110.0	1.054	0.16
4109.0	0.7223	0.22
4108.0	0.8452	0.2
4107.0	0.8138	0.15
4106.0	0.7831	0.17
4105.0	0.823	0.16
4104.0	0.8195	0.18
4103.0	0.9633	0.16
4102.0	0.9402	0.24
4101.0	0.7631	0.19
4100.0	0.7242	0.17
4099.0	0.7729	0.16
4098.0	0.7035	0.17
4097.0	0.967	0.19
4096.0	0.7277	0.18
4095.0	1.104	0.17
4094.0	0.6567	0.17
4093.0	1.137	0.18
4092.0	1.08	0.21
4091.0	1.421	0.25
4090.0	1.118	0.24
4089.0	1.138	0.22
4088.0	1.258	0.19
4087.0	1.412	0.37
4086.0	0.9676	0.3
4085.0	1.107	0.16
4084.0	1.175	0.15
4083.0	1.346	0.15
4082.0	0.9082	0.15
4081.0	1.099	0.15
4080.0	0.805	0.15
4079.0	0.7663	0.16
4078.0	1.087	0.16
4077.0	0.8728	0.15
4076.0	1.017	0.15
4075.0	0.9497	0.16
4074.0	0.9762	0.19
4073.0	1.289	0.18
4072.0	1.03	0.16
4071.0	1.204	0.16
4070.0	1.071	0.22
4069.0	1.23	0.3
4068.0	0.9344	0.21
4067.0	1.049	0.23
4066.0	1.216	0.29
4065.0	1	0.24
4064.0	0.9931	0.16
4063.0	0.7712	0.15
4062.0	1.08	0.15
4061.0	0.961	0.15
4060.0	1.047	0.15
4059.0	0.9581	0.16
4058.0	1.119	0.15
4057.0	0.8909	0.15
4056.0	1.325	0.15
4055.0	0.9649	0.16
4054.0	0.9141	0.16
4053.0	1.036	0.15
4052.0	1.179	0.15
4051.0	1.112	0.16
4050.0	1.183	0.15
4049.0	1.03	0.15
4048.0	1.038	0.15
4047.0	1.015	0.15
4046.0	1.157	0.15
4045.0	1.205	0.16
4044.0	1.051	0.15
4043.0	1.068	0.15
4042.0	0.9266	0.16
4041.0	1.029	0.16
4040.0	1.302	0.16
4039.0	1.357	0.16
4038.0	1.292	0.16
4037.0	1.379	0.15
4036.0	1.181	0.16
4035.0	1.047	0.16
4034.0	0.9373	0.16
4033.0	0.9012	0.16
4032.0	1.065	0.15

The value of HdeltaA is 2.2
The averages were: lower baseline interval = 1.04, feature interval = 0.977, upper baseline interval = 1.03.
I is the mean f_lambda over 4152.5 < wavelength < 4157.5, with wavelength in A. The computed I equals 0.975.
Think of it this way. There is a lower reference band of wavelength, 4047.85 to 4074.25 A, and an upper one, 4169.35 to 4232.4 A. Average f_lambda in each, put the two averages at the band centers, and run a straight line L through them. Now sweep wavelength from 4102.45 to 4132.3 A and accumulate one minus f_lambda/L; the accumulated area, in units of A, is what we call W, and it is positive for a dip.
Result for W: 3.0 A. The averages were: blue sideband 1.06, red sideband 1.14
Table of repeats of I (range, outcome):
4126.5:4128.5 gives 1.19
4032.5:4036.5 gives 1.02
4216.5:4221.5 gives 1.2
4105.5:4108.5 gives 0.814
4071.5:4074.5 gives 1.1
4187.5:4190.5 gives 1.27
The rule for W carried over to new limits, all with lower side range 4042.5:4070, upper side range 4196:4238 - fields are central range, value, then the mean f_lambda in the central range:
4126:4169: 1.93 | 1.05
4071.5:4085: 0.51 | 1.03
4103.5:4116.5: 1.97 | 0.921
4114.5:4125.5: 0.68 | 1.02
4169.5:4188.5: 0.50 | 1.09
